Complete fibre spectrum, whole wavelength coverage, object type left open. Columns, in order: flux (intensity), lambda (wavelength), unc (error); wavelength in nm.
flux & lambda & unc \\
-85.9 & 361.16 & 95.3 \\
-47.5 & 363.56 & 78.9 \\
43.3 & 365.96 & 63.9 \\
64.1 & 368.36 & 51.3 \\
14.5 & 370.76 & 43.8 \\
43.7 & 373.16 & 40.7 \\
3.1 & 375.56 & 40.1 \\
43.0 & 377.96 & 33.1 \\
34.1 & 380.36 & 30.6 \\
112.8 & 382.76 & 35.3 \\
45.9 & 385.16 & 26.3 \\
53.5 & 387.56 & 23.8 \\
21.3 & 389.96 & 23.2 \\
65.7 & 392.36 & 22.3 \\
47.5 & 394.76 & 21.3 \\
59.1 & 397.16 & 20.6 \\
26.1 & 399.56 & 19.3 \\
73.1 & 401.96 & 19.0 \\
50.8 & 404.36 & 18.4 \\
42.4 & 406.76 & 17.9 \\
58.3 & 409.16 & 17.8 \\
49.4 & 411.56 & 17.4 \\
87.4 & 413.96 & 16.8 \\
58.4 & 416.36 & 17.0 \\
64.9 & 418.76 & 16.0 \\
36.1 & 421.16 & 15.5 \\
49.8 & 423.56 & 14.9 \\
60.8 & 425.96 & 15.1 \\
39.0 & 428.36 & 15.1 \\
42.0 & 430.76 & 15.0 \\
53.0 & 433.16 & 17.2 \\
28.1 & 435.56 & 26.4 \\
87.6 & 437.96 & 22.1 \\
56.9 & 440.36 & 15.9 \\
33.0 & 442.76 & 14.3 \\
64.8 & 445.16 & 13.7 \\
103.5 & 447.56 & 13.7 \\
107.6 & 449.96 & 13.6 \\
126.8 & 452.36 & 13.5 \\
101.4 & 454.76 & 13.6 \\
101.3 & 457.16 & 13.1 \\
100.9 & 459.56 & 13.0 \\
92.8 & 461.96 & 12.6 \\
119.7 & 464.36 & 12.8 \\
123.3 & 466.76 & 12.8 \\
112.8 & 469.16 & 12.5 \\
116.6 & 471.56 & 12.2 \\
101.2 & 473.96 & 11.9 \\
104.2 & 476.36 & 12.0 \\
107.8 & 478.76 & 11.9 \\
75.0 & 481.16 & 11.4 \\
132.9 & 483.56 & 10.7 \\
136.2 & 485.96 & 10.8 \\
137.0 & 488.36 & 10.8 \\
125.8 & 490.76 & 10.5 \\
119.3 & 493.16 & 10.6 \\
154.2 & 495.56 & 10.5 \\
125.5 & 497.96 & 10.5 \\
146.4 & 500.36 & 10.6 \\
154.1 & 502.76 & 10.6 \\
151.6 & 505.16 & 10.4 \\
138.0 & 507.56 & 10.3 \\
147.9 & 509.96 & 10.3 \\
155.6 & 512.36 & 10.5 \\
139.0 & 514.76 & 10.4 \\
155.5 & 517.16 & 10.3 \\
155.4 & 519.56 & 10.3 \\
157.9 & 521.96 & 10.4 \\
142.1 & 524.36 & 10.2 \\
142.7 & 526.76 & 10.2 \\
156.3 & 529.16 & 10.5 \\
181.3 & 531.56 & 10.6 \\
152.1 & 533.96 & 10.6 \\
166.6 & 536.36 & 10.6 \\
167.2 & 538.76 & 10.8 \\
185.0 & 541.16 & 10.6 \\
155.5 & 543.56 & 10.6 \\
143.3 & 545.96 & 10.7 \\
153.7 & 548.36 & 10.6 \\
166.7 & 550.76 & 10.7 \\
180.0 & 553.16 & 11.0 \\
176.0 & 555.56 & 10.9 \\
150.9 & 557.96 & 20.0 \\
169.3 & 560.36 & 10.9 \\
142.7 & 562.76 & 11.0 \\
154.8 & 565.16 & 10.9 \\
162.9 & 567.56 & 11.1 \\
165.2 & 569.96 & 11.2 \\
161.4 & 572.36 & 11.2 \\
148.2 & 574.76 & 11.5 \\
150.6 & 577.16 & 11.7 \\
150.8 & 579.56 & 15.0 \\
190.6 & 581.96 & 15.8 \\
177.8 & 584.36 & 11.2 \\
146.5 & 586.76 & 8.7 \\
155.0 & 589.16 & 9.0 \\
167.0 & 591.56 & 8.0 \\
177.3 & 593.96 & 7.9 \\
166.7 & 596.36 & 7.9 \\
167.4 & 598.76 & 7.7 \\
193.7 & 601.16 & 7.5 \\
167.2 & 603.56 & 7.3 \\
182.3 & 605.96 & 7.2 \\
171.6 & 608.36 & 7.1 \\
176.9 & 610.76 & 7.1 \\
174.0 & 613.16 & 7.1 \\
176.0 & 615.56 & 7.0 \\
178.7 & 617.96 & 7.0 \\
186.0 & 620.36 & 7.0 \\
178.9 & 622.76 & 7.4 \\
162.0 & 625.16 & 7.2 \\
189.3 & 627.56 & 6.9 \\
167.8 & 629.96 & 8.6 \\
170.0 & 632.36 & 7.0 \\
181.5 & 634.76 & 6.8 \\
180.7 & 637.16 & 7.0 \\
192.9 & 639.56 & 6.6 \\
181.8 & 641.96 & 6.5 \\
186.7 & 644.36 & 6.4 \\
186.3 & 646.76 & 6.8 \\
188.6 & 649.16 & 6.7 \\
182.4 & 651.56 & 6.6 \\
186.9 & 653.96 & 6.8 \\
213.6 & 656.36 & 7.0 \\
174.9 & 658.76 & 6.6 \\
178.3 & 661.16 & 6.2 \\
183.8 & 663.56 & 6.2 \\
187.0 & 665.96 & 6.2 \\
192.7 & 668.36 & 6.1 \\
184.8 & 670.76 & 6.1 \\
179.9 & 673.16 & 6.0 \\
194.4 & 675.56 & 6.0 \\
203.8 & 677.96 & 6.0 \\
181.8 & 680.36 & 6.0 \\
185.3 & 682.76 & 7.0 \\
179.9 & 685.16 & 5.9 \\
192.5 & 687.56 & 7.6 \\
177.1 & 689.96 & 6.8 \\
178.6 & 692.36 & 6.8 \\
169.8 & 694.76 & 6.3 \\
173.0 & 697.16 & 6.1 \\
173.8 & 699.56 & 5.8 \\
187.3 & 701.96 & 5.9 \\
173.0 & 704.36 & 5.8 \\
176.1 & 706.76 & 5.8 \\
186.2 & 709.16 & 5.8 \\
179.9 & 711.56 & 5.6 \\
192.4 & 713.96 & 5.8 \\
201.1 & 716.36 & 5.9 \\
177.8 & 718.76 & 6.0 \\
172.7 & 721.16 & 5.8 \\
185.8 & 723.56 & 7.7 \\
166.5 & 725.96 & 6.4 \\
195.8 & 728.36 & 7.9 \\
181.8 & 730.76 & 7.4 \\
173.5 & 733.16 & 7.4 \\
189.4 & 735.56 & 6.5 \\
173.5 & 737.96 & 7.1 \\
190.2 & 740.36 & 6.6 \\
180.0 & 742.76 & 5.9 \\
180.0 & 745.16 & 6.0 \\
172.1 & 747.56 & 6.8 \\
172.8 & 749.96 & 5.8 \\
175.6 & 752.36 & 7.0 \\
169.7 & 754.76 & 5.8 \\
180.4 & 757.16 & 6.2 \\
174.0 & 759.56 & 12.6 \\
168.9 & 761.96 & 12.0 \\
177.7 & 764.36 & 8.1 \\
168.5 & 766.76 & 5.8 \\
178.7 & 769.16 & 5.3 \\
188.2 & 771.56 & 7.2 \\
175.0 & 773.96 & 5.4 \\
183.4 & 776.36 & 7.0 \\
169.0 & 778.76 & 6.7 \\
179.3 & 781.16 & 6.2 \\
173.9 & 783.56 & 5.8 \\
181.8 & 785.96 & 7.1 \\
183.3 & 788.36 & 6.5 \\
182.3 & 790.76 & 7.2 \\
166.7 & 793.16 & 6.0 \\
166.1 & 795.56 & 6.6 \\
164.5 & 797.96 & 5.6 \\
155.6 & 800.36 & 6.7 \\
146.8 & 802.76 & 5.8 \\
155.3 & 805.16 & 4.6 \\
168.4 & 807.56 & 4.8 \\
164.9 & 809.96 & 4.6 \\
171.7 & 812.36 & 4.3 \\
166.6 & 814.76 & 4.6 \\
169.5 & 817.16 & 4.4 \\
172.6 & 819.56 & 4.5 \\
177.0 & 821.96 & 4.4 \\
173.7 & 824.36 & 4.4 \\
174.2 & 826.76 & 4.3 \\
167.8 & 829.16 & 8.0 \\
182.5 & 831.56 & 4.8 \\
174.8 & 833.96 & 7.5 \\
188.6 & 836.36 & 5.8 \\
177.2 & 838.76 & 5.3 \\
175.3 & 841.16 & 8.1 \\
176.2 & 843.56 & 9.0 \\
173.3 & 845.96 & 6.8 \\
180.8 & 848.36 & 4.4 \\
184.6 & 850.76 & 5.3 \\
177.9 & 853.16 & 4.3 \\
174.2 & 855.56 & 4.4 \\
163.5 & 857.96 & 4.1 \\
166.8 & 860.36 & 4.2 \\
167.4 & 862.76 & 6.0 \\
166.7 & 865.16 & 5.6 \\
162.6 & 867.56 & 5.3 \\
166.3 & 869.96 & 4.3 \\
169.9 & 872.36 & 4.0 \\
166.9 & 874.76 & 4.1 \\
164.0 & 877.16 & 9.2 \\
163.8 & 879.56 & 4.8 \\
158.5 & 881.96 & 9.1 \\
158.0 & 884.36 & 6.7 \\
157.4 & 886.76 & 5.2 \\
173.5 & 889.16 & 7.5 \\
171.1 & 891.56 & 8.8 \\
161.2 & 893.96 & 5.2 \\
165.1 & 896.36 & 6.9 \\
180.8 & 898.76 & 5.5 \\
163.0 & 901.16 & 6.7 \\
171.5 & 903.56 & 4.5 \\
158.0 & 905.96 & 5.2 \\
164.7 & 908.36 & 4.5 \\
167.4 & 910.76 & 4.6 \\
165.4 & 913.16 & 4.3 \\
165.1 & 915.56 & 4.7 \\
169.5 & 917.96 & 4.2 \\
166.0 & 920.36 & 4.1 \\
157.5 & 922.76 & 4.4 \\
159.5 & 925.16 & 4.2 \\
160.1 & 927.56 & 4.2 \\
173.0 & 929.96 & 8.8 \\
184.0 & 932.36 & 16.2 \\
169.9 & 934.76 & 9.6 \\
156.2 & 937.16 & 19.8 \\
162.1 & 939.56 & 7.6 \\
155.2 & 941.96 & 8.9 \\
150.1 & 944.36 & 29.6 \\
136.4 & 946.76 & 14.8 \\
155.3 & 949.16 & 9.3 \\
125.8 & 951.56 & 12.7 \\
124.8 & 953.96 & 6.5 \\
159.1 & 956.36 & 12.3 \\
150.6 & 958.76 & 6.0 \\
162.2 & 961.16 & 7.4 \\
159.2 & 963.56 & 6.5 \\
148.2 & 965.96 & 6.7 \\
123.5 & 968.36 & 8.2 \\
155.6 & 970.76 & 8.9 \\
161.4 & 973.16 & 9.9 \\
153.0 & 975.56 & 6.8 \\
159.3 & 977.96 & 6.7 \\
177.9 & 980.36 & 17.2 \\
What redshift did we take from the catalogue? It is 0.12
